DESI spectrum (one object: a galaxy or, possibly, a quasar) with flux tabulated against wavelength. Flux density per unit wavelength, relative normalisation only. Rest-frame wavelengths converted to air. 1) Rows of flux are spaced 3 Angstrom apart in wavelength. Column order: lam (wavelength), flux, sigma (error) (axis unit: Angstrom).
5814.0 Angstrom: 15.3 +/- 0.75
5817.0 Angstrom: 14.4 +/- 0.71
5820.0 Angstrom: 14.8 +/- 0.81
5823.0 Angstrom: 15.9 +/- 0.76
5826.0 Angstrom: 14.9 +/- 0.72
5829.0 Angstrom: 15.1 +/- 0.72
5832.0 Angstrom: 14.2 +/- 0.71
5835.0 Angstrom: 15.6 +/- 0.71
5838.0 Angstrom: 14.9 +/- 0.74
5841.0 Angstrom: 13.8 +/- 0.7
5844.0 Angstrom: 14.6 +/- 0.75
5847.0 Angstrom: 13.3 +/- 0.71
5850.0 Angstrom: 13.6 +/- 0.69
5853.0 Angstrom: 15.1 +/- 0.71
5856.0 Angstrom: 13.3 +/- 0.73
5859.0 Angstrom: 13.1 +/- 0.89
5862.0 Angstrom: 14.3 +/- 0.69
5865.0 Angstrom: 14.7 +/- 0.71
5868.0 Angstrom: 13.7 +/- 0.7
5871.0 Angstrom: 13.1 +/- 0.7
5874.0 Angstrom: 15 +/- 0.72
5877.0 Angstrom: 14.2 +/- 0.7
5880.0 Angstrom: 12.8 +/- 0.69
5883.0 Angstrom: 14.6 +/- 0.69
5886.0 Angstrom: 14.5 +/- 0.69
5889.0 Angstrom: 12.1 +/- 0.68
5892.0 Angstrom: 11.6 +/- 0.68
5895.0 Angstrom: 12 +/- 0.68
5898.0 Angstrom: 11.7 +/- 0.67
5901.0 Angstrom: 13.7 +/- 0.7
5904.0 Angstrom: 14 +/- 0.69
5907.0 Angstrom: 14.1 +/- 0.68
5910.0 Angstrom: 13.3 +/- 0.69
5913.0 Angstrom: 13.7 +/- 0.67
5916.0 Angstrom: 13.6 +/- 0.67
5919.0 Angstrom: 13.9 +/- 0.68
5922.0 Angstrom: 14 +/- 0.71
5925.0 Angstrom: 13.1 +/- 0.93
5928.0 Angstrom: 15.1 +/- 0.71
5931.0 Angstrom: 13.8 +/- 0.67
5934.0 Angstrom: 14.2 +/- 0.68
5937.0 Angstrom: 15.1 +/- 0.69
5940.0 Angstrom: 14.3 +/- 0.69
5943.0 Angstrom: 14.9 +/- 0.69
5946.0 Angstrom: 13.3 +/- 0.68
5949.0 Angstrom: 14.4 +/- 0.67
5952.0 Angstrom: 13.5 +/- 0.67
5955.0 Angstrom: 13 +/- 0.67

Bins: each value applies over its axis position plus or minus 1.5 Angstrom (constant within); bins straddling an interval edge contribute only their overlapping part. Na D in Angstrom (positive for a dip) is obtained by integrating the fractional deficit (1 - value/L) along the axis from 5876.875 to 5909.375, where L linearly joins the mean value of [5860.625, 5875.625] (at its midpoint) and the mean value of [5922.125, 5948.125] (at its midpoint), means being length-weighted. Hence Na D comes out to 2.32 Angstrom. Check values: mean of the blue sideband 14.2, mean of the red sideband 14.2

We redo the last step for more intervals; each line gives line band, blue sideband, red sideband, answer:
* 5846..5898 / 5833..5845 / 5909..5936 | 3.1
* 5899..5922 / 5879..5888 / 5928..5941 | 0.8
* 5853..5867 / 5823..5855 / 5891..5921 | 0.2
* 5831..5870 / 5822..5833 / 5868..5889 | 0.9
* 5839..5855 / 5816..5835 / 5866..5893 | 0.4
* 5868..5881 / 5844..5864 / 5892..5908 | -0.3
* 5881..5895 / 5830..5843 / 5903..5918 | 1.0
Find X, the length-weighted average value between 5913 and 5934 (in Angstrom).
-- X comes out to 13.9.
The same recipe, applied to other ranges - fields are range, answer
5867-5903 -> 13.3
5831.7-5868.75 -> 14.2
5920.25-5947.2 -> 14.2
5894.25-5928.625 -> 13.5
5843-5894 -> 13.7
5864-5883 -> 14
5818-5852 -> 14.6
